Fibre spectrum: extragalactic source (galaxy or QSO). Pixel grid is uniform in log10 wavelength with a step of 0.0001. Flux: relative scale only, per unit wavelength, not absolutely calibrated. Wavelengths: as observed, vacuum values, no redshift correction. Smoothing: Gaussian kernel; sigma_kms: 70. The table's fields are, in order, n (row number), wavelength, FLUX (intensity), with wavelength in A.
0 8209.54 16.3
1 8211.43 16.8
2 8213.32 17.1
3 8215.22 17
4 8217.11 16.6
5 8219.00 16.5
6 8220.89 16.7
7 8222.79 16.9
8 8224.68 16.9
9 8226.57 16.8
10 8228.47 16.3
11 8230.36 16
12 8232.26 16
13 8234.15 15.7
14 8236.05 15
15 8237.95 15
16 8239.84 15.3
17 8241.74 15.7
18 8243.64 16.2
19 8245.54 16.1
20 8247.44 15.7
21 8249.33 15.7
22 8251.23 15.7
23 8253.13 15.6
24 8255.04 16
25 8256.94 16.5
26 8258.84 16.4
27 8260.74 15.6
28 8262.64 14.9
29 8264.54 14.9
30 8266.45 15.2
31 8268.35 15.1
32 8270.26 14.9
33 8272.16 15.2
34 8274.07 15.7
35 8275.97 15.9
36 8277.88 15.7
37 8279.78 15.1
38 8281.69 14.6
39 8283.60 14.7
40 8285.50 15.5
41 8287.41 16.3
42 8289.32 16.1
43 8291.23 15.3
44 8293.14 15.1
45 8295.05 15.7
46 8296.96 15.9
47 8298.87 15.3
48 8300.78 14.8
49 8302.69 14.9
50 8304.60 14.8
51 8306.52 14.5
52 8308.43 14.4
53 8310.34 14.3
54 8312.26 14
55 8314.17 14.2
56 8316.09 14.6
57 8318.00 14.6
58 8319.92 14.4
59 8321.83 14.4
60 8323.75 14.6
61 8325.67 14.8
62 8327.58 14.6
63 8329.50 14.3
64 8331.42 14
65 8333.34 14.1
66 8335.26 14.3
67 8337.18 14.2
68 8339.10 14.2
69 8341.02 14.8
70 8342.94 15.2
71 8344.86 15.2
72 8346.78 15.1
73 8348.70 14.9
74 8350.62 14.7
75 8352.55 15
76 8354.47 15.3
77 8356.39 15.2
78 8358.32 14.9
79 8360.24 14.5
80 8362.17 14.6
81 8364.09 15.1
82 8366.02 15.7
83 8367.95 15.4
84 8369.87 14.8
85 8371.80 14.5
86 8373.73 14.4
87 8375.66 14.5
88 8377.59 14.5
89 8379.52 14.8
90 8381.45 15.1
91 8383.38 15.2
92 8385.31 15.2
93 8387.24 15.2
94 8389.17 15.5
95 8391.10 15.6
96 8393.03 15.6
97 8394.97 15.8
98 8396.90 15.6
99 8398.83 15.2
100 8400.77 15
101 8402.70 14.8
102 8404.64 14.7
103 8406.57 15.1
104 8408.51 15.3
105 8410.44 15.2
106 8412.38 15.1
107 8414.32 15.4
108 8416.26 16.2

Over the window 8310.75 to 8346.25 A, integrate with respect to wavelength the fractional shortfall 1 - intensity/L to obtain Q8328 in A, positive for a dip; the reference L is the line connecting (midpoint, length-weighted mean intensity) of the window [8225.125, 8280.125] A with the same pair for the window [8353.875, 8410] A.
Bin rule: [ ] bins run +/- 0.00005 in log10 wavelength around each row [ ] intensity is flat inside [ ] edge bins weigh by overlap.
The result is 2.0 A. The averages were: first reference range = 15.7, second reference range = 15.1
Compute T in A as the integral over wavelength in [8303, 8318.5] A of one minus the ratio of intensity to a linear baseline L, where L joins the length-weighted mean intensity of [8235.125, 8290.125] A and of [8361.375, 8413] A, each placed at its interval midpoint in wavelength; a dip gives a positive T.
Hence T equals 0.9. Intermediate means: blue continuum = 15.5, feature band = 14.4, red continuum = 15.1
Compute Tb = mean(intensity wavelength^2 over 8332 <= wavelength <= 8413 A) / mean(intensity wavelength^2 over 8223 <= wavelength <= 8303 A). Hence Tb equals 0.98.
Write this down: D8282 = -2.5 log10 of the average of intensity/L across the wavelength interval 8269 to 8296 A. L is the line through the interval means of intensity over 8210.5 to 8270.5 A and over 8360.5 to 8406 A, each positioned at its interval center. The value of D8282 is 0.02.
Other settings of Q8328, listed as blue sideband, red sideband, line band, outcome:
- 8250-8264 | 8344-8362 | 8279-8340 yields 2.3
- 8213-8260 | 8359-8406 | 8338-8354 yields 0.4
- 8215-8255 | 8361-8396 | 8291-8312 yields 0.9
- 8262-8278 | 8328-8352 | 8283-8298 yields -0.5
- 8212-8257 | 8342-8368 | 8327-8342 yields 0.9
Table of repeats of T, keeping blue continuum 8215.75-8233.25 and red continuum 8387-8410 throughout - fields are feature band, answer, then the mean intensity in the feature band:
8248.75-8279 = 1.3 A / 15.6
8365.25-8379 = 0.6 A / 14.8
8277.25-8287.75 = 0.6 A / 15.3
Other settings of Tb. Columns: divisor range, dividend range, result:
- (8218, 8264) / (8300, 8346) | 0.93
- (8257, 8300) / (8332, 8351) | 0.96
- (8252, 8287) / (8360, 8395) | 1.00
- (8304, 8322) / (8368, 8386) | 1.04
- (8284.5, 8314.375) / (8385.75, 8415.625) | 1.04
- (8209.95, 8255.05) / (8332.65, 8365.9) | 0.94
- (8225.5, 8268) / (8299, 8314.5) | 0.94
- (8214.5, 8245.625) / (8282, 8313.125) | 0.95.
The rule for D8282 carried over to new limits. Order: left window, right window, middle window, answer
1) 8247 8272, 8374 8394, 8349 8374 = 0.02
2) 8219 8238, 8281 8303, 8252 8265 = 0.01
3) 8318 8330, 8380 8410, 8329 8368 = 0.00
